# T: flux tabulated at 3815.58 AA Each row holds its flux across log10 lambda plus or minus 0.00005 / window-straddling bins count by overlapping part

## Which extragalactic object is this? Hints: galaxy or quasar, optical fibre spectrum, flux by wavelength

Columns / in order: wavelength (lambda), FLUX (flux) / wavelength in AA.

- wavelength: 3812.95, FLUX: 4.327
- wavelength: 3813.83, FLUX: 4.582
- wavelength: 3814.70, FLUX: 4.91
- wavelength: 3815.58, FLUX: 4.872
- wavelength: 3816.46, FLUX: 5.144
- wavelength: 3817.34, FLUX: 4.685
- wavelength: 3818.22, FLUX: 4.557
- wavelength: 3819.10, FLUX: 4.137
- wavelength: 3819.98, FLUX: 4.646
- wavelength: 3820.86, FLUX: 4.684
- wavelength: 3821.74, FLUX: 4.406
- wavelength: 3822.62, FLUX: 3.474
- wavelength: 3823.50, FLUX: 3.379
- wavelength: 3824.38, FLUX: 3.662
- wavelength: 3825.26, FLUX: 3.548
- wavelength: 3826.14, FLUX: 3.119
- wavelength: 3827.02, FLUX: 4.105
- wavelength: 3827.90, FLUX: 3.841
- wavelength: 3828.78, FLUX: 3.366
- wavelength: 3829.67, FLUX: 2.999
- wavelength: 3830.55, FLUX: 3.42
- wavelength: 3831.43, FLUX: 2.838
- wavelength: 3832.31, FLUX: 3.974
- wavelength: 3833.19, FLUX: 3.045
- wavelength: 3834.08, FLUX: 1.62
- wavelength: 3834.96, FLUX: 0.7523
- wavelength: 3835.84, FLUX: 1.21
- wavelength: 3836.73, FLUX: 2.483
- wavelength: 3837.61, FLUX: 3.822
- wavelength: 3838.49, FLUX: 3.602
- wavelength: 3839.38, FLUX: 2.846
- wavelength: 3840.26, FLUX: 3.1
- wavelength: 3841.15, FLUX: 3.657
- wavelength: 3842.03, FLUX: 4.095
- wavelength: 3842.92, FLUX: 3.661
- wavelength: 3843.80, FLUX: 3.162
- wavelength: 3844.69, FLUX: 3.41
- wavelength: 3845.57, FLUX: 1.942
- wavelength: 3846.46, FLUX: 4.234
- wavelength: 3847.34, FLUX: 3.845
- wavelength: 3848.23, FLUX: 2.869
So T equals 4.872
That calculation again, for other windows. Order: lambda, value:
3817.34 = 4.685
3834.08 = 1.62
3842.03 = 4.095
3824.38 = 3.662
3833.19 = 3.045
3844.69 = 3.41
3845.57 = 1.942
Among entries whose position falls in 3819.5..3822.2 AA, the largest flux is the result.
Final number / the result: 4.684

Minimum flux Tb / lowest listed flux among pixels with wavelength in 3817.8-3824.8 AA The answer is 3.379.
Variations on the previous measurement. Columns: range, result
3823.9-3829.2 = 3.119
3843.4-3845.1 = 3.162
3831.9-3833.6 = 3.045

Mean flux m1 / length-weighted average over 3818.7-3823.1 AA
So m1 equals 4.26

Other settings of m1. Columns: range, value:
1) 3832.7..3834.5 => 2.38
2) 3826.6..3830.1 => 3.57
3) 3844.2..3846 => 2.69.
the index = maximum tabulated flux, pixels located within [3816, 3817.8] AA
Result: 5.144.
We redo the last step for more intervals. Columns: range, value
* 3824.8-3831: 4.105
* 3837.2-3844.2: 4.095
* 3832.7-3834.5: 3.045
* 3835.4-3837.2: 2.483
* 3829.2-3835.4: 3.974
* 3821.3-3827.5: 4.406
